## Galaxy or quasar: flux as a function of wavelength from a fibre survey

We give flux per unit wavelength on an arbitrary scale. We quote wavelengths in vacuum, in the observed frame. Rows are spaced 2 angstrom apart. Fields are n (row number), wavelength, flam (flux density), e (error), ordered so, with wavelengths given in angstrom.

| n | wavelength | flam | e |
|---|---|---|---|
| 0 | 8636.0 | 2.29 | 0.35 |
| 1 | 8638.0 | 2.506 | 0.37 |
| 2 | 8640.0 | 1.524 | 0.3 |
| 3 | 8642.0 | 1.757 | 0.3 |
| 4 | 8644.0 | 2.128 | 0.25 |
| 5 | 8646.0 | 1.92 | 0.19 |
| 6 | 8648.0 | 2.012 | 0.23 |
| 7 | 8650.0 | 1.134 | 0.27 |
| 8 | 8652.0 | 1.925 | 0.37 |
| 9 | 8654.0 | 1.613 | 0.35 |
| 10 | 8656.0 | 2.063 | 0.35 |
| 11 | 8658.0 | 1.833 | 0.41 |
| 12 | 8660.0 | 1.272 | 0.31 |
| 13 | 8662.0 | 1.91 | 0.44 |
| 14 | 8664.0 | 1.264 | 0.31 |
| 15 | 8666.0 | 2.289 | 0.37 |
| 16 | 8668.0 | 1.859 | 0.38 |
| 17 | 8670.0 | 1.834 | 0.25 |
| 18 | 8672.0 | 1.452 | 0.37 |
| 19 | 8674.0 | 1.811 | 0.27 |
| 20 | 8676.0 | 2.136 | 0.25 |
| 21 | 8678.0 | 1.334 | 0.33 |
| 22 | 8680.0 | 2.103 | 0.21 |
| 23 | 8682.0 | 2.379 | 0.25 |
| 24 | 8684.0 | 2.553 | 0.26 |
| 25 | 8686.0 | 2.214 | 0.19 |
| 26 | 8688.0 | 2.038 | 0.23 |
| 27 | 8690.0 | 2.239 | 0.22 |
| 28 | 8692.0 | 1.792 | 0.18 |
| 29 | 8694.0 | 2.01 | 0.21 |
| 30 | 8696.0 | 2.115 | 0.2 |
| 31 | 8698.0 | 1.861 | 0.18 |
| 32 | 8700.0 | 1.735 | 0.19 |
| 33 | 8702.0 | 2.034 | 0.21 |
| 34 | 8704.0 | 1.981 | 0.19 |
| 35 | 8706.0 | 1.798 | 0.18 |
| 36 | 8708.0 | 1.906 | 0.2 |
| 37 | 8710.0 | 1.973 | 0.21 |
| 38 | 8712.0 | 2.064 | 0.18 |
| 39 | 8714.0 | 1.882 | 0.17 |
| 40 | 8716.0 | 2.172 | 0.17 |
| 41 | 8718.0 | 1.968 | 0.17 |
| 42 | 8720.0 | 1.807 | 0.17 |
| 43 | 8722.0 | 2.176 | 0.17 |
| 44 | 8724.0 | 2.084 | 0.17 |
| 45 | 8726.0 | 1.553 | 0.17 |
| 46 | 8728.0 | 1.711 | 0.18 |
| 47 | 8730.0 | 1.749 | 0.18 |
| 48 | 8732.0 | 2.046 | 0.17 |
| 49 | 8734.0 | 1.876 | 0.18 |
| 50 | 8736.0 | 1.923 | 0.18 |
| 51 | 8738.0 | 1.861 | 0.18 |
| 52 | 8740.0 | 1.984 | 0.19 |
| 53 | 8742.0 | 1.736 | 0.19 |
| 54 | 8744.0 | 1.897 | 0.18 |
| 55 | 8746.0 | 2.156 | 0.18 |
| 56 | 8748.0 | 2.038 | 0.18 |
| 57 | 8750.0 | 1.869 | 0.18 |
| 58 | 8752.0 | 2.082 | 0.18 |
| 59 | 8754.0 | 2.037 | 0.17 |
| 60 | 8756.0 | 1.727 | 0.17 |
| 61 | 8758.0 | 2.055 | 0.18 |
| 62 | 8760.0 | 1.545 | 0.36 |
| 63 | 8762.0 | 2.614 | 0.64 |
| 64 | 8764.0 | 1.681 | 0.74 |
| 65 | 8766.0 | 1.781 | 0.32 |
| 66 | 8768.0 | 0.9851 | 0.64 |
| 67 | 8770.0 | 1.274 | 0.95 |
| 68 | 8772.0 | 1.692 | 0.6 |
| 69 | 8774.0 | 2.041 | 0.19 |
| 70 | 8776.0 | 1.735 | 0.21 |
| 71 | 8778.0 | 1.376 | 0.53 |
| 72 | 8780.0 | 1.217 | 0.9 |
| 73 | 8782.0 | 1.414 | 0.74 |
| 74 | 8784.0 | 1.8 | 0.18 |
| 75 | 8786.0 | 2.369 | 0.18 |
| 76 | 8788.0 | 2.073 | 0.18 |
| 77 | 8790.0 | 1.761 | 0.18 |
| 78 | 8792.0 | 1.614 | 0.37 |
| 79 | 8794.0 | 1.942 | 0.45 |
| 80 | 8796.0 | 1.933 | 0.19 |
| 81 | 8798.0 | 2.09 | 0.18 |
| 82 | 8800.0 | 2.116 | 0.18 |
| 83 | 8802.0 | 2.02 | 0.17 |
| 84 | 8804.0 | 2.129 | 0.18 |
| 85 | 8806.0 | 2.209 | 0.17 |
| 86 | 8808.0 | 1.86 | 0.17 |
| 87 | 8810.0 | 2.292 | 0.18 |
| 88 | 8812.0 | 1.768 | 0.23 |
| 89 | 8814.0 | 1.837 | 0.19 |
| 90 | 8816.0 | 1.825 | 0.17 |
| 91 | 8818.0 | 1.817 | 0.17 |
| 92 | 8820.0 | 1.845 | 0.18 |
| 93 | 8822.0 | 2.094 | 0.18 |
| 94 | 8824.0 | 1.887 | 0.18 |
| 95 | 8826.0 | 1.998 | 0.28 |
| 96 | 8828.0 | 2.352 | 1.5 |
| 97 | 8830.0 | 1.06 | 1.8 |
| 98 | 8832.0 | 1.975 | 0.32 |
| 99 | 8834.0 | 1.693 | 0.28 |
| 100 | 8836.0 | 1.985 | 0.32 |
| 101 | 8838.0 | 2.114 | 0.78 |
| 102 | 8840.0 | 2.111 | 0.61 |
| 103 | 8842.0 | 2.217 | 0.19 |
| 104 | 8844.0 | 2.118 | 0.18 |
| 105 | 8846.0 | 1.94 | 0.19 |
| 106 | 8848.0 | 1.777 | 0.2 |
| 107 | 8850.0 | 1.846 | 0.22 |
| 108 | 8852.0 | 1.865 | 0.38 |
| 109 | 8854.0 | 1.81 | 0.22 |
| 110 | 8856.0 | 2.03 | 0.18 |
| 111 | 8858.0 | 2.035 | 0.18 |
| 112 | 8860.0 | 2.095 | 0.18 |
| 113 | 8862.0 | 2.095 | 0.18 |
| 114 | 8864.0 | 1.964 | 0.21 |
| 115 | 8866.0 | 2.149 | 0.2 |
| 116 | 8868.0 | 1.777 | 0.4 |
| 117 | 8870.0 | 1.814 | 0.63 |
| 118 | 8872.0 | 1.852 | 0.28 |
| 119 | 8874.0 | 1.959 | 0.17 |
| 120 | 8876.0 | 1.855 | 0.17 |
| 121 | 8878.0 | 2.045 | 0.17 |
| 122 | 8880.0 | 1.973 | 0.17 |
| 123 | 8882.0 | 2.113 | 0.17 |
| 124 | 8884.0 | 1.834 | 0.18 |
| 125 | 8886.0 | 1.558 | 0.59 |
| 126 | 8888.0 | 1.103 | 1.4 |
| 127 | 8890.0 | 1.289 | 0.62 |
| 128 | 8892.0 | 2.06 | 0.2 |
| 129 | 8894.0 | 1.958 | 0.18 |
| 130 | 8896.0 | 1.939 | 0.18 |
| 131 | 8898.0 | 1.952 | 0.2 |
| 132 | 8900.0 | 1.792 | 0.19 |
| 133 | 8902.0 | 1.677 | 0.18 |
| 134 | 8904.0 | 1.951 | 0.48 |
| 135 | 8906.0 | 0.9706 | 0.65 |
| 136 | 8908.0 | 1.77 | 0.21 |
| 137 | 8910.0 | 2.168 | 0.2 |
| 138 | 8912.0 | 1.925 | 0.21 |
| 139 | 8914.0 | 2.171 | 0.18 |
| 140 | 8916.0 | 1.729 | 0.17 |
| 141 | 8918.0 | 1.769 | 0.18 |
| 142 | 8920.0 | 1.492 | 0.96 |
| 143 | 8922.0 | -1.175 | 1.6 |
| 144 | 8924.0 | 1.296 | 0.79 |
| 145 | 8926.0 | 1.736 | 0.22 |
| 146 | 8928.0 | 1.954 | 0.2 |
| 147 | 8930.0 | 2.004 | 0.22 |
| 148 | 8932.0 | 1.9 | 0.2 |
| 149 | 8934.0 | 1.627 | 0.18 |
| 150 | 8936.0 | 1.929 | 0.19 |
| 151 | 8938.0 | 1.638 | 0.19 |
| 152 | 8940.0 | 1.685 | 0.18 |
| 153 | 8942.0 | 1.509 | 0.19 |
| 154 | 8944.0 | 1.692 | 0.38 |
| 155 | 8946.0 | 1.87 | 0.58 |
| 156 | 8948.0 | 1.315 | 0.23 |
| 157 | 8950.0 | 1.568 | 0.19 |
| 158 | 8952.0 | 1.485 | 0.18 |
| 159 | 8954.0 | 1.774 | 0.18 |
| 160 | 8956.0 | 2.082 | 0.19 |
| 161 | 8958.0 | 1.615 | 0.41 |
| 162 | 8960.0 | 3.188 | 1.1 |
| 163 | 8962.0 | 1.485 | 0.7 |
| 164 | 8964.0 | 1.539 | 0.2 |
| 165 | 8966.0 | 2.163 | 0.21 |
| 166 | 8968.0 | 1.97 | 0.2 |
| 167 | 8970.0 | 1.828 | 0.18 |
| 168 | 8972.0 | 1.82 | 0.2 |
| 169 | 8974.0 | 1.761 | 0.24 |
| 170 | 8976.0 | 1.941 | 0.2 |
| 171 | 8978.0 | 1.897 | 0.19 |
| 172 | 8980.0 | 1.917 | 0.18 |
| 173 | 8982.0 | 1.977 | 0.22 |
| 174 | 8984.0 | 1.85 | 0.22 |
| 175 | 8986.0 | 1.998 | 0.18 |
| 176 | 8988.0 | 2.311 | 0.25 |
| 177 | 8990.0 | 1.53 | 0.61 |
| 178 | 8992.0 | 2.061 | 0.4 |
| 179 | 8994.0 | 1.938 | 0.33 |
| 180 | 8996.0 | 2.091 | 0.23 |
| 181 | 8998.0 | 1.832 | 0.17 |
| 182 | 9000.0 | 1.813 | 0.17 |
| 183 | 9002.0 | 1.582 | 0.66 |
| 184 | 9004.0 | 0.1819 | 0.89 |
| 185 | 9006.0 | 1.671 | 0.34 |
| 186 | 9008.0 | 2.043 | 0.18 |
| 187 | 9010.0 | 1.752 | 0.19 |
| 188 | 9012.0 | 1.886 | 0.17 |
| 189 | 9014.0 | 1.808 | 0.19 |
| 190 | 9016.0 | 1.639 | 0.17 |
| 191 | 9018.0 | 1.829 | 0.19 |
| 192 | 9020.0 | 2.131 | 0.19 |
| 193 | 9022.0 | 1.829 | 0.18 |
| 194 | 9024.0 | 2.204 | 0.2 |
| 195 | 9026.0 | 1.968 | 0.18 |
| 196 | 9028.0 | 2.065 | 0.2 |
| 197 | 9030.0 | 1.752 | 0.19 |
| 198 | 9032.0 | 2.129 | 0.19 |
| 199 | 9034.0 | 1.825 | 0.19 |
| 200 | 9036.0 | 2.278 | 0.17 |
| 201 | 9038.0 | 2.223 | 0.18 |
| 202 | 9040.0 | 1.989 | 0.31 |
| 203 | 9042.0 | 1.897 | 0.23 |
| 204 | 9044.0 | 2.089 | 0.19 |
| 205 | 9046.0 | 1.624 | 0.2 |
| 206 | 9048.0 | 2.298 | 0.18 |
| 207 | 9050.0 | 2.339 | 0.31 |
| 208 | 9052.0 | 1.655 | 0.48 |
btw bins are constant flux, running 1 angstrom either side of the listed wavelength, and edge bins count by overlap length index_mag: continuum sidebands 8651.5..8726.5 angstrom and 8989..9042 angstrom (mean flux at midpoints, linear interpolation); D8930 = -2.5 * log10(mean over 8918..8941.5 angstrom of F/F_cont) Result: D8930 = 0.26 mag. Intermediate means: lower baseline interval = 1.92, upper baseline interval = 1.85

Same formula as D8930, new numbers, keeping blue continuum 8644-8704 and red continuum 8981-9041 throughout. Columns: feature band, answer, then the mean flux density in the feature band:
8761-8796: 0.09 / 1.73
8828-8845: -0.03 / 1.94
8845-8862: -0.03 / 1.93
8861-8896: 0.02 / 1.85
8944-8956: 0.14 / 1.65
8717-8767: -0.02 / 1.92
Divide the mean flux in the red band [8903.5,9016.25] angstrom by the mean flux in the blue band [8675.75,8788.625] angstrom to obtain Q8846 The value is 0.91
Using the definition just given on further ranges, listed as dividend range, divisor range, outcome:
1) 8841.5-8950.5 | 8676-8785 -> 0.93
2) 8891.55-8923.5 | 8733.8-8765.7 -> 0.84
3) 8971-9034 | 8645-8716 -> 0.97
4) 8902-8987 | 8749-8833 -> 0.94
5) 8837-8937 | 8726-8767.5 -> 0.95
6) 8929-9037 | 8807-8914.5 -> 0.97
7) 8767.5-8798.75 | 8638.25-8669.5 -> 0.96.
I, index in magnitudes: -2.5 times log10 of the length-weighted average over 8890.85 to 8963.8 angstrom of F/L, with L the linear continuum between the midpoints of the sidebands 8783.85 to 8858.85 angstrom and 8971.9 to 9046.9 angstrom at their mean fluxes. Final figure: 0.12 mag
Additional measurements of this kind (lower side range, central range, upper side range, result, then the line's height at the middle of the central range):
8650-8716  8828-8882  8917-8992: -0.084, 1.8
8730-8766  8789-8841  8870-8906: -0.038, 1.87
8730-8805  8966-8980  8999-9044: -0.027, 1.85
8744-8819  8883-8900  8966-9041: 0.092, 1.87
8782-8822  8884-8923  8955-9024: 0.194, 1.9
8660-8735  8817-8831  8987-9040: 0.022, 1.9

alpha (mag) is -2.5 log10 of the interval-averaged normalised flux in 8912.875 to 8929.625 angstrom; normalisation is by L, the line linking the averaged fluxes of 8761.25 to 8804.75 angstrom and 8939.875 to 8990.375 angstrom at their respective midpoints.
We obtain 0.293 mag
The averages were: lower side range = 1.8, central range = 1.4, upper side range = 1.84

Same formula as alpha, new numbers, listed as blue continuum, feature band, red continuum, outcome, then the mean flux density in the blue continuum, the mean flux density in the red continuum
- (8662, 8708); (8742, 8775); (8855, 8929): 0.02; 1.95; 1.75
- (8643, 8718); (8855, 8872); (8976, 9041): -0.05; 1.91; 1.88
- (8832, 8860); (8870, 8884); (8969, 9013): -0.01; 1.97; 1.8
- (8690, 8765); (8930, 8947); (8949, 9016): 0.06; 1.94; 1.83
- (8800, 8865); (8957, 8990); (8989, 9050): -0.03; 1.96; 1.87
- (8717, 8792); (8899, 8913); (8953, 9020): 0.05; 1.83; 1.85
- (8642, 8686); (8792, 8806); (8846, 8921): -0.10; 1.85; 1.84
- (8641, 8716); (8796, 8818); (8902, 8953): -0.15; 1.9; 1.6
